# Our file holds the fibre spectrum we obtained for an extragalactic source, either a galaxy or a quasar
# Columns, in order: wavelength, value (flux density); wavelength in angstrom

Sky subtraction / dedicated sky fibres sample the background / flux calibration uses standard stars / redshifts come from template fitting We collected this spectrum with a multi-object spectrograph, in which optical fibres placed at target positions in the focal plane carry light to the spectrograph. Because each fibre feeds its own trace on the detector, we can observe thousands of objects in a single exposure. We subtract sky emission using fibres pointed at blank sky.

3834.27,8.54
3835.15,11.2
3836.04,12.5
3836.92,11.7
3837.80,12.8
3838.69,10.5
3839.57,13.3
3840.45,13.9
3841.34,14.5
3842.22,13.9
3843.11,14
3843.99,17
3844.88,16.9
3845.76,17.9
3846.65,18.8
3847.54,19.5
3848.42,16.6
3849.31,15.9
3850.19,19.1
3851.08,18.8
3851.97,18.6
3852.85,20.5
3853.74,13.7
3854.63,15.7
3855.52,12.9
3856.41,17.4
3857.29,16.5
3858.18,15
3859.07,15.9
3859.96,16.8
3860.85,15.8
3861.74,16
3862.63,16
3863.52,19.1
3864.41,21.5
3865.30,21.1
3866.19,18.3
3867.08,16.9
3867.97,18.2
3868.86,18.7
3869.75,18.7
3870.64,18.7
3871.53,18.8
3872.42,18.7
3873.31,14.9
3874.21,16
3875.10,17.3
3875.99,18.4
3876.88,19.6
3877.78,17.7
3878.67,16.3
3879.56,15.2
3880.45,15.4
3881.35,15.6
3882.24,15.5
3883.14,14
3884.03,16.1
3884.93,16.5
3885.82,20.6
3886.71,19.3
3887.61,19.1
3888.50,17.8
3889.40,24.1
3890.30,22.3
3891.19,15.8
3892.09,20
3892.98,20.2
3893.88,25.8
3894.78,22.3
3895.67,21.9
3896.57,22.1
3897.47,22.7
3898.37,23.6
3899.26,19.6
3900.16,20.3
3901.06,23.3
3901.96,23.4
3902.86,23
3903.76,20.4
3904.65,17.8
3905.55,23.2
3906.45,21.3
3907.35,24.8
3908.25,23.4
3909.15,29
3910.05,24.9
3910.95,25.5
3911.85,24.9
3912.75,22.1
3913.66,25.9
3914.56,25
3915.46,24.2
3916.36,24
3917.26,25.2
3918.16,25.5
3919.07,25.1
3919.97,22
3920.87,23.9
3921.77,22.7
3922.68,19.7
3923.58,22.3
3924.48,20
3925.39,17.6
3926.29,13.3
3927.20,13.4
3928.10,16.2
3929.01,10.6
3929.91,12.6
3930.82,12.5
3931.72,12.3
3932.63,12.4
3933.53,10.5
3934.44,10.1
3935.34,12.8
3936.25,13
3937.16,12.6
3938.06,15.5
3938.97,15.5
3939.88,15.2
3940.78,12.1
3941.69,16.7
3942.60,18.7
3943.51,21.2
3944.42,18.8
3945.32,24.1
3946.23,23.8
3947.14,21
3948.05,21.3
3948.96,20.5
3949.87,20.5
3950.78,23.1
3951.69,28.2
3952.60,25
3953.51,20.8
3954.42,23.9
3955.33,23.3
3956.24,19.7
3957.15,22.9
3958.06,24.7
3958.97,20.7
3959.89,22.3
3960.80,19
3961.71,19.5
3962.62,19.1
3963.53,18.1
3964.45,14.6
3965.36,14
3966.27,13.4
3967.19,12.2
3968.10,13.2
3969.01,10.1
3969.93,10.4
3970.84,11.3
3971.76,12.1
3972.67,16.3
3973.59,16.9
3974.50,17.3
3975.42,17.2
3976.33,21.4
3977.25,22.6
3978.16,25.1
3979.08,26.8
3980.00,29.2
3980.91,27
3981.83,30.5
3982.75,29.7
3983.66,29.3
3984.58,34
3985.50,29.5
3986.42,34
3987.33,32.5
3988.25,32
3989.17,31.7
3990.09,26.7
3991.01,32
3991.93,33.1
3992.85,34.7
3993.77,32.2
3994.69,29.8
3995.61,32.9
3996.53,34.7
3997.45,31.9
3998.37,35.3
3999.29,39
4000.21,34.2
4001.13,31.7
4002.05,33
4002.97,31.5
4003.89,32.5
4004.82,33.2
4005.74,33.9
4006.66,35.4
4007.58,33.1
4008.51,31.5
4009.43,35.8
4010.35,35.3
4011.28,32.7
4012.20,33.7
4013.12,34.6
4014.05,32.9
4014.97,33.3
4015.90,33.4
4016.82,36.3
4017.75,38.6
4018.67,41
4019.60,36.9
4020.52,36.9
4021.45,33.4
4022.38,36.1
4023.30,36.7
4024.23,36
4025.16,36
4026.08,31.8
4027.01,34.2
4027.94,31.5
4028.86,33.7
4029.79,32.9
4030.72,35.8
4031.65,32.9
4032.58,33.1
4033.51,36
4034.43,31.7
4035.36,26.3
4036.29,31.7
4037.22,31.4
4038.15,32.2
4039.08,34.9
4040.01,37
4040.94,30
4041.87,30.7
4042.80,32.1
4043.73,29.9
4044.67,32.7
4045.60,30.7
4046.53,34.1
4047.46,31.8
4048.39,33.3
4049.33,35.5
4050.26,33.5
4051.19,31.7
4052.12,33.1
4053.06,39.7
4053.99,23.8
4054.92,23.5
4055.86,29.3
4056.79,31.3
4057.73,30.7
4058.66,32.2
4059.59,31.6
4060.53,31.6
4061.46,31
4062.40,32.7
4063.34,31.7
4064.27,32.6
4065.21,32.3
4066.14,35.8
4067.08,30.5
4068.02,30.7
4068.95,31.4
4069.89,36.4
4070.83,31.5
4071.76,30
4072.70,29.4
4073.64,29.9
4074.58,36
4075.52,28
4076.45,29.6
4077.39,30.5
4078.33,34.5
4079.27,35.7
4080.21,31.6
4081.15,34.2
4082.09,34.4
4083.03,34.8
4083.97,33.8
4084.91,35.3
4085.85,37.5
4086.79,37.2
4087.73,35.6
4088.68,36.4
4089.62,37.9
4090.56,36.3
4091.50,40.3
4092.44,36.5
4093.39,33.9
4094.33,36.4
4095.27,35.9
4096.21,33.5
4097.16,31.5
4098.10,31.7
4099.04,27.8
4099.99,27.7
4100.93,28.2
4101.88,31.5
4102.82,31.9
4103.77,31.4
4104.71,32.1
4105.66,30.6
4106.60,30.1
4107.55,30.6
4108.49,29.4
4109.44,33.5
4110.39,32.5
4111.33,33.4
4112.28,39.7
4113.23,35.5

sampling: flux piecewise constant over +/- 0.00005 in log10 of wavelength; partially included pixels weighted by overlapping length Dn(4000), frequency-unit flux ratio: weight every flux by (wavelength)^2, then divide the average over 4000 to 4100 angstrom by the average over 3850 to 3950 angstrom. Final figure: 1.89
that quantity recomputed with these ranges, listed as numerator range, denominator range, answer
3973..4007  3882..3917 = 1.45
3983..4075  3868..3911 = 1.77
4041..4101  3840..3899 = 2.02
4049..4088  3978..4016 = 1.04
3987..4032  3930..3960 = 1.89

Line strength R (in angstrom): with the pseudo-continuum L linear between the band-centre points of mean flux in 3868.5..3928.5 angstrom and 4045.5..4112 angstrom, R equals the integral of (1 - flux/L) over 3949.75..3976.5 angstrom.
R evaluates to 7.0 angstrom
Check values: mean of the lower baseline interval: 20.5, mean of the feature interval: 18.3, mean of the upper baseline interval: 32.6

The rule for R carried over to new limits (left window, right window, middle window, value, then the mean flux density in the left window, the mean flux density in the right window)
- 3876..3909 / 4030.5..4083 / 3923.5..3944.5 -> 7.70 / 20.1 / 32.1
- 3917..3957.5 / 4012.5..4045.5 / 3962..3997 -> 2.86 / 18.6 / 33.8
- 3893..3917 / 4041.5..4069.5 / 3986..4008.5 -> -3.56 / 23.2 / 31.7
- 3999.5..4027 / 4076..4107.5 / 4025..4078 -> 3.15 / 34.6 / 33.5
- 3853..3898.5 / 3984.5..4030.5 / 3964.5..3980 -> 6.85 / 18.1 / 33.8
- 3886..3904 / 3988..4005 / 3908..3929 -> 1.49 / 21.3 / 32.7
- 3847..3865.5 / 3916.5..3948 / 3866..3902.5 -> -3.67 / 17.2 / 17.4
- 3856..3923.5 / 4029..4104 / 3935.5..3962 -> 4.75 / 20.2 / 32.7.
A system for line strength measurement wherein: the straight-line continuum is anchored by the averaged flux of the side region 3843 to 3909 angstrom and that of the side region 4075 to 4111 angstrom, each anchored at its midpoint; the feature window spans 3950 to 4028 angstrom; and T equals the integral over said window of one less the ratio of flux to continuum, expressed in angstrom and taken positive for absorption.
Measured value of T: -4.1 angstrom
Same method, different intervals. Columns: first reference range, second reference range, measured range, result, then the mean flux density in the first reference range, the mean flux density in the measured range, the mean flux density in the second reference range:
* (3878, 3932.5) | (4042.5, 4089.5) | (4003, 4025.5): -4.96 angstrom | 20.3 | 34.9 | 32.5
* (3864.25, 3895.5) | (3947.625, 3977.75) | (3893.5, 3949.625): -4.10 angstrom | 18.4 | 19.9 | 18.7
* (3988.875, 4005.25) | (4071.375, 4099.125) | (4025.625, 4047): 0.53 angstrom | 32.8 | 32.5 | 34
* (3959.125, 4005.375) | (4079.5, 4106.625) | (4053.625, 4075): 0.29 angstrom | 25.4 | 31.1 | 33.7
